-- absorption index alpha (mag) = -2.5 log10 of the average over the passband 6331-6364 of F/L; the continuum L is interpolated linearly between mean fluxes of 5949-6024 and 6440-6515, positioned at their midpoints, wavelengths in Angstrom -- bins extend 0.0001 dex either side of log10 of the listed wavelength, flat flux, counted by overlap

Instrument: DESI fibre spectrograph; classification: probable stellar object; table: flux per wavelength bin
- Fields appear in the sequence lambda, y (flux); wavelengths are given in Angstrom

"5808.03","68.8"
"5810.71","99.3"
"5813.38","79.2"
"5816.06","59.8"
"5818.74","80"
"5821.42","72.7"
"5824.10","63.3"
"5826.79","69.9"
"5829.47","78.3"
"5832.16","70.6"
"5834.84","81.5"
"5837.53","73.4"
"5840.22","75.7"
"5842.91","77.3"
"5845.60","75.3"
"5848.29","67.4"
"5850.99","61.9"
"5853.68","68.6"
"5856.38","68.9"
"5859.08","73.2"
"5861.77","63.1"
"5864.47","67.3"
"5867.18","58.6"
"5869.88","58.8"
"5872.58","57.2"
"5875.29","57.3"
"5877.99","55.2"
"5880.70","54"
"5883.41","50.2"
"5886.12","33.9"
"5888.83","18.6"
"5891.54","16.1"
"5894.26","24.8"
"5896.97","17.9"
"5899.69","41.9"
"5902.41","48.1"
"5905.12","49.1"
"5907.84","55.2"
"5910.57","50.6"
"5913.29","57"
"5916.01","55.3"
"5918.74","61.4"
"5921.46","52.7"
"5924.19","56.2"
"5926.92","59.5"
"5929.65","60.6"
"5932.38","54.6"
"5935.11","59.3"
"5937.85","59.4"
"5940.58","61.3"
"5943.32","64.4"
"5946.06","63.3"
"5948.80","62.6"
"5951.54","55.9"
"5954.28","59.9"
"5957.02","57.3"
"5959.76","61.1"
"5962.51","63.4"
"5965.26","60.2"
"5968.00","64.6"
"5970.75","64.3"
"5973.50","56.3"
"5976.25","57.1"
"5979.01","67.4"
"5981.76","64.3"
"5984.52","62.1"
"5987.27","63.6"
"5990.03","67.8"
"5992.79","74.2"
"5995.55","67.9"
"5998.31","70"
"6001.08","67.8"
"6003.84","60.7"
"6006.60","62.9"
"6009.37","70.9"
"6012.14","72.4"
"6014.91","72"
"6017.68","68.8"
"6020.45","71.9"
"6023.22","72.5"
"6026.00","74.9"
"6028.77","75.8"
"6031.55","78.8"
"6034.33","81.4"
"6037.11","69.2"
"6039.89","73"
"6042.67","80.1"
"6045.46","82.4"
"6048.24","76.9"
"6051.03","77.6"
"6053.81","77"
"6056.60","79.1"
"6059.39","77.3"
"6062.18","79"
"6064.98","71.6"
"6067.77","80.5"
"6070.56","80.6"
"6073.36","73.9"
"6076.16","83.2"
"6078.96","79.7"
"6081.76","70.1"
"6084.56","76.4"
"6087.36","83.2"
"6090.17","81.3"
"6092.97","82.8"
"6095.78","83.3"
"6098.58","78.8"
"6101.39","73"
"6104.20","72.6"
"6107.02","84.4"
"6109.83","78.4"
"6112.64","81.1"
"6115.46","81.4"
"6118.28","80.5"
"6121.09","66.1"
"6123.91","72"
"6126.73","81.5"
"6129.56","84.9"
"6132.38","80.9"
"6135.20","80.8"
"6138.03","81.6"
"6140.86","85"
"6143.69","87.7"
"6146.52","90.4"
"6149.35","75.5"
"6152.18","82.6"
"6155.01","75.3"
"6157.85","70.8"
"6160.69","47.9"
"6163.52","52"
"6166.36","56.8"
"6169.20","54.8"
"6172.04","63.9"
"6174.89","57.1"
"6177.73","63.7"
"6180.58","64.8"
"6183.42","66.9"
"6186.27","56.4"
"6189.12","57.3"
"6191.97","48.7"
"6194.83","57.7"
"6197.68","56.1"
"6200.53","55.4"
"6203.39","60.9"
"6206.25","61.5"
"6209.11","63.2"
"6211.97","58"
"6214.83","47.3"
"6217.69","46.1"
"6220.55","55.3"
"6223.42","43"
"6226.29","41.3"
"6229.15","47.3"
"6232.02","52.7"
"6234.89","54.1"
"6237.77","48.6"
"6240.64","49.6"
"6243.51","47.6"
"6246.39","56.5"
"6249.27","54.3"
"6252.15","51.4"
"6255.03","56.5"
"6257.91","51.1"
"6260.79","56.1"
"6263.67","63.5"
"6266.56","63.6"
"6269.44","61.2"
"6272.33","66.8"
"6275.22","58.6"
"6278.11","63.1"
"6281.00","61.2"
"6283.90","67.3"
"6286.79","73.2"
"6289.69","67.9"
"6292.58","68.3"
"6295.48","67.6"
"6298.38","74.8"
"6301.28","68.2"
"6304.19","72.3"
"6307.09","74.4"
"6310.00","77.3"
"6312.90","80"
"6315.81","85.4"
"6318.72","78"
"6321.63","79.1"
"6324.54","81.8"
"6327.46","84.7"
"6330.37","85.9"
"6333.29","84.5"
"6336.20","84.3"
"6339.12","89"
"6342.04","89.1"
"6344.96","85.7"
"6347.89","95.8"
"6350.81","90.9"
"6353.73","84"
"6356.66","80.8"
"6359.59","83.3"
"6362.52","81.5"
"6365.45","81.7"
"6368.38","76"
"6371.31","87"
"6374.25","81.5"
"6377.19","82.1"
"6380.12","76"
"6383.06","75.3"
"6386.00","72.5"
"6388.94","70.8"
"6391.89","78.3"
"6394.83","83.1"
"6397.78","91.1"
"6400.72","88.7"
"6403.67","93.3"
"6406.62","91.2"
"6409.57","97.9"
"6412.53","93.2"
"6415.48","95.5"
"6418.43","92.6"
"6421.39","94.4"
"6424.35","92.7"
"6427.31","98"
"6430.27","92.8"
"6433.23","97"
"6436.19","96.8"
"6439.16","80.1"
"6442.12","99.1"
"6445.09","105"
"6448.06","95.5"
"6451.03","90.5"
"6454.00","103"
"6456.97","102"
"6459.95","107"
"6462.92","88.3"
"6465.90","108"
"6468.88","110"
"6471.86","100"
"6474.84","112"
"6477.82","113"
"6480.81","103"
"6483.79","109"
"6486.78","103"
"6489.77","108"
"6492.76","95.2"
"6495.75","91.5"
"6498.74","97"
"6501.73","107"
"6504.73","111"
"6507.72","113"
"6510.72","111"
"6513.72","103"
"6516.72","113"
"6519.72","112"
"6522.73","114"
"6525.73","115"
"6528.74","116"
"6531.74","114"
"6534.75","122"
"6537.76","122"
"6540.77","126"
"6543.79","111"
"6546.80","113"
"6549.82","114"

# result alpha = 0.08 mag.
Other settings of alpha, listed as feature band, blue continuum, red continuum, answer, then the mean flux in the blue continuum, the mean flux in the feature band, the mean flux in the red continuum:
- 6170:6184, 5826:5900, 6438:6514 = 0.28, 57.8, 62.7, 103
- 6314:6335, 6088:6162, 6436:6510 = 0.12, 78.6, 82.7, 102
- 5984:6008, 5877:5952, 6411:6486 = -0.16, 49.9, 66.5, 99.2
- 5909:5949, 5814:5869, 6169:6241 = 0.14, 70.3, 58.4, 55.1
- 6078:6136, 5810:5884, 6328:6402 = -0.04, 68.4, 78.7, 83.2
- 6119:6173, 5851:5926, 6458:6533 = 0.02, 51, 73.4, 107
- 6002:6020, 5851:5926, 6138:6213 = -0.20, 51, 68.2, 64.6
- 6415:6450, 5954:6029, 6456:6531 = 0.08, 66.1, 94.9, 107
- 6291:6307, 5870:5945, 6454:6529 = 0.23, 49.6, 70.6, 106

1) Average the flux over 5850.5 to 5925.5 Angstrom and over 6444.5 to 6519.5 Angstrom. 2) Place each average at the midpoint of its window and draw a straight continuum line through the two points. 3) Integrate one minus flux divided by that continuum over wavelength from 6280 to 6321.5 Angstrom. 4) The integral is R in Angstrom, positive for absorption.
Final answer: 7.1 Angstrom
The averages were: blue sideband 51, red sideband 104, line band 72.9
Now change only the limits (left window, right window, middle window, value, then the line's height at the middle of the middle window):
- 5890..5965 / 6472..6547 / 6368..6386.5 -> 3.4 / 97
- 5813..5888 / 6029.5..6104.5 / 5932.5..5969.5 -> 5.5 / 71.3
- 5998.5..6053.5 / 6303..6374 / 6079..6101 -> -1.2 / 75.2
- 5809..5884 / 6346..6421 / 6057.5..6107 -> -1.6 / 75.9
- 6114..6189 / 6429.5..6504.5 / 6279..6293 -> 2.8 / 83.9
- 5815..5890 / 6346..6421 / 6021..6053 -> -2.3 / 71.4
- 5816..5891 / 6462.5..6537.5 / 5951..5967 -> 2.5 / 70.8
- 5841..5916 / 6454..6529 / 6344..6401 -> 8.2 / 95.9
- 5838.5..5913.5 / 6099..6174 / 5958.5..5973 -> -0.3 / 60.9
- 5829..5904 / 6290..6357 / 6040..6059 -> -3.5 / 66.3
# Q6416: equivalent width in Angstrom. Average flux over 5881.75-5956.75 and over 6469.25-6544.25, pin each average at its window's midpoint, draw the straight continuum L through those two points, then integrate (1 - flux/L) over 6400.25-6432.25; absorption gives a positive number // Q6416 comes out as 2.1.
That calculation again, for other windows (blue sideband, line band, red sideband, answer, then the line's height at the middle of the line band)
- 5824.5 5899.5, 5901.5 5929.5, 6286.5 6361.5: 2.7 Angstrom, 60.7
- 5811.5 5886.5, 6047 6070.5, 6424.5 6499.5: 0.2 Angstrom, 78.2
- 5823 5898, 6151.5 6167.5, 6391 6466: 2.9 Angstrom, 77.4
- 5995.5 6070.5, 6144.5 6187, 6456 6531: 9.0 Angstrom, 83.4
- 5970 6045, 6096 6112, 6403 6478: -0.5 Angstrom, 75.7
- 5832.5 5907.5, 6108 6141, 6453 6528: -1.3 Angstrom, 76.3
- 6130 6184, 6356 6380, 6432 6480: 2.7 Angstrom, 91.8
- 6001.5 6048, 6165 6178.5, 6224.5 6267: 0.1 Angstrom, 59.4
